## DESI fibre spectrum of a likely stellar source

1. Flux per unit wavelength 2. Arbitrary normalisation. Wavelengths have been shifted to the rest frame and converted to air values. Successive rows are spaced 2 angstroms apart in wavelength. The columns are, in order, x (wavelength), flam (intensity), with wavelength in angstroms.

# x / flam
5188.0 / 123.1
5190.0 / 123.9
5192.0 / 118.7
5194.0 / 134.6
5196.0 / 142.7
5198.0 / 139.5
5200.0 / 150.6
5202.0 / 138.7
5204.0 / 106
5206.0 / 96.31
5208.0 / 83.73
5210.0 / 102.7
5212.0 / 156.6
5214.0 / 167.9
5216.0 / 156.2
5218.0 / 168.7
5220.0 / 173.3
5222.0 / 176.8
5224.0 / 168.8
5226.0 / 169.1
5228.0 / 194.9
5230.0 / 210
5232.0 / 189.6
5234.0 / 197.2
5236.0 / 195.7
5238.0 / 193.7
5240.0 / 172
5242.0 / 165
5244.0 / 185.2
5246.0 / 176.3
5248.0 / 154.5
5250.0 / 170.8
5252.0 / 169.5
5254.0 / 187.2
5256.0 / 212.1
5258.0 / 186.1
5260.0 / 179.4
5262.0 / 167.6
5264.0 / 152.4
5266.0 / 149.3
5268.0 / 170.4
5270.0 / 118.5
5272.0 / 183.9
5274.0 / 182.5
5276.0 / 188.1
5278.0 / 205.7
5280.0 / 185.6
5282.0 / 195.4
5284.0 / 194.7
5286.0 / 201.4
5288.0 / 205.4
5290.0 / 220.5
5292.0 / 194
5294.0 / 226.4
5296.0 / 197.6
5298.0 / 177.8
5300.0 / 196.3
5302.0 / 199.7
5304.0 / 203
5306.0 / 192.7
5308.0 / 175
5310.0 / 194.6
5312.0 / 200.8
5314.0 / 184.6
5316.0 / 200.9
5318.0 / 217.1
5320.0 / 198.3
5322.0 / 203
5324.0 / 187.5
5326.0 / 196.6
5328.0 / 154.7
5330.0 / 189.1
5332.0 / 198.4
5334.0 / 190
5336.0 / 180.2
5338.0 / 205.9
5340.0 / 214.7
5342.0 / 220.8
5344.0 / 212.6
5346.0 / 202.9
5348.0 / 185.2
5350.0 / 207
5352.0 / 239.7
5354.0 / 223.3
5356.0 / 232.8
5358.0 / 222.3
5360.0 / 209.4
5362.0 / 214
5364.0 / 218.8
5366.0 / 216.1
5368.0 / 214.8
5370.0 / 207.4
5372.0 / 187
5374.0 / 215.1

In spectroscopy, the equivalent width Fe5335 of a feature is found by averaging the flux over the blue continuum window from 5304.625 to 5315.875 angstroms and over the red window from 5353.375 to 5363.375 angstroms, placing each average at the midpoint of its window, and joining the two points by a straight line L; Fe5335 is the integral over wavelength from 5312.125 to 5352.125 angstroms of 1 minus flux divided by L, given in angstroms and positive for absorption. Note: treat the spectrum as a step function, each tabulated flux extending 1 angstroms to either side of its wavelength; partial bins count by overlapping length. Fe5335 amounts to 1.1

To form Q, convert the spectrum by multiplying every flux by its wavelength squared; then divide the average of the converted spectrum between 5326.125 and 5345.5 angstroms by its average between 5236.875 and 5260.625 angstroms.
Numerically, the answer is 1.13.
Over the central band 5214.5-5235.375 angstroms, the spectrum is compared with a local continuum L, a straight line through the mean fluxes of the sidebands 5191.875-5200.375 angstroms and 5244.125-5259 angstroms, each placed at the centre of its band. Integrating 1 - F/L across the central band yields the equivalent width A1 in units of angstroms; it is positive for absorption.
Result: -2.66 angstroms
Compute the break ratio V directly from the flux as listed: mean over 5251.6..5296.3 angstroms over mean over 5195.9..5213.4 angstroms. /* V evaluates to 1.50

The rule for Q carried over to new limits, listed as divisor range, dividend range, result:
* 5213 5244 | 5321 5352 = 1.15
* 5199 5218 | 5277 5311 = 1.56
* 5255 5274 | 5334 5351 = 1.23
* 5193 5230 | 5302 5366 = 1.44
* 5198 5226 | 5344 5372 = 1.58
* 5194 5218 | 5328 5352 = 1.59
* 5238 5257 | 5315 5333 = 1.12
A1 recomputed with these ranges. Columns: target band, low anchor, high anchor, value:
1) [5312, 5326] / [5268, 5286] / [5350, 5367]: 0.3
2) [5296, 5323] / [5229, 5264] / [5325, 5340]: -1.2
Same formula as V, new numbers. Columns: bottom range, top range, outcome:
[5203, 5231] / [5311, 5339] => 1.27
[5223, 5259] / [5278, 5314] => 1.08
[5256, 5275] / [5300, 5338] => 1.15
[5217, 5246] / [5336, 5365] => 1.17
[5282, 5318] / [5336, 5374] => 1.07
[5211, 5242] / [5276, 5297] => 1.13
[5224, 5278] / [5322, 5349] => 1.10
